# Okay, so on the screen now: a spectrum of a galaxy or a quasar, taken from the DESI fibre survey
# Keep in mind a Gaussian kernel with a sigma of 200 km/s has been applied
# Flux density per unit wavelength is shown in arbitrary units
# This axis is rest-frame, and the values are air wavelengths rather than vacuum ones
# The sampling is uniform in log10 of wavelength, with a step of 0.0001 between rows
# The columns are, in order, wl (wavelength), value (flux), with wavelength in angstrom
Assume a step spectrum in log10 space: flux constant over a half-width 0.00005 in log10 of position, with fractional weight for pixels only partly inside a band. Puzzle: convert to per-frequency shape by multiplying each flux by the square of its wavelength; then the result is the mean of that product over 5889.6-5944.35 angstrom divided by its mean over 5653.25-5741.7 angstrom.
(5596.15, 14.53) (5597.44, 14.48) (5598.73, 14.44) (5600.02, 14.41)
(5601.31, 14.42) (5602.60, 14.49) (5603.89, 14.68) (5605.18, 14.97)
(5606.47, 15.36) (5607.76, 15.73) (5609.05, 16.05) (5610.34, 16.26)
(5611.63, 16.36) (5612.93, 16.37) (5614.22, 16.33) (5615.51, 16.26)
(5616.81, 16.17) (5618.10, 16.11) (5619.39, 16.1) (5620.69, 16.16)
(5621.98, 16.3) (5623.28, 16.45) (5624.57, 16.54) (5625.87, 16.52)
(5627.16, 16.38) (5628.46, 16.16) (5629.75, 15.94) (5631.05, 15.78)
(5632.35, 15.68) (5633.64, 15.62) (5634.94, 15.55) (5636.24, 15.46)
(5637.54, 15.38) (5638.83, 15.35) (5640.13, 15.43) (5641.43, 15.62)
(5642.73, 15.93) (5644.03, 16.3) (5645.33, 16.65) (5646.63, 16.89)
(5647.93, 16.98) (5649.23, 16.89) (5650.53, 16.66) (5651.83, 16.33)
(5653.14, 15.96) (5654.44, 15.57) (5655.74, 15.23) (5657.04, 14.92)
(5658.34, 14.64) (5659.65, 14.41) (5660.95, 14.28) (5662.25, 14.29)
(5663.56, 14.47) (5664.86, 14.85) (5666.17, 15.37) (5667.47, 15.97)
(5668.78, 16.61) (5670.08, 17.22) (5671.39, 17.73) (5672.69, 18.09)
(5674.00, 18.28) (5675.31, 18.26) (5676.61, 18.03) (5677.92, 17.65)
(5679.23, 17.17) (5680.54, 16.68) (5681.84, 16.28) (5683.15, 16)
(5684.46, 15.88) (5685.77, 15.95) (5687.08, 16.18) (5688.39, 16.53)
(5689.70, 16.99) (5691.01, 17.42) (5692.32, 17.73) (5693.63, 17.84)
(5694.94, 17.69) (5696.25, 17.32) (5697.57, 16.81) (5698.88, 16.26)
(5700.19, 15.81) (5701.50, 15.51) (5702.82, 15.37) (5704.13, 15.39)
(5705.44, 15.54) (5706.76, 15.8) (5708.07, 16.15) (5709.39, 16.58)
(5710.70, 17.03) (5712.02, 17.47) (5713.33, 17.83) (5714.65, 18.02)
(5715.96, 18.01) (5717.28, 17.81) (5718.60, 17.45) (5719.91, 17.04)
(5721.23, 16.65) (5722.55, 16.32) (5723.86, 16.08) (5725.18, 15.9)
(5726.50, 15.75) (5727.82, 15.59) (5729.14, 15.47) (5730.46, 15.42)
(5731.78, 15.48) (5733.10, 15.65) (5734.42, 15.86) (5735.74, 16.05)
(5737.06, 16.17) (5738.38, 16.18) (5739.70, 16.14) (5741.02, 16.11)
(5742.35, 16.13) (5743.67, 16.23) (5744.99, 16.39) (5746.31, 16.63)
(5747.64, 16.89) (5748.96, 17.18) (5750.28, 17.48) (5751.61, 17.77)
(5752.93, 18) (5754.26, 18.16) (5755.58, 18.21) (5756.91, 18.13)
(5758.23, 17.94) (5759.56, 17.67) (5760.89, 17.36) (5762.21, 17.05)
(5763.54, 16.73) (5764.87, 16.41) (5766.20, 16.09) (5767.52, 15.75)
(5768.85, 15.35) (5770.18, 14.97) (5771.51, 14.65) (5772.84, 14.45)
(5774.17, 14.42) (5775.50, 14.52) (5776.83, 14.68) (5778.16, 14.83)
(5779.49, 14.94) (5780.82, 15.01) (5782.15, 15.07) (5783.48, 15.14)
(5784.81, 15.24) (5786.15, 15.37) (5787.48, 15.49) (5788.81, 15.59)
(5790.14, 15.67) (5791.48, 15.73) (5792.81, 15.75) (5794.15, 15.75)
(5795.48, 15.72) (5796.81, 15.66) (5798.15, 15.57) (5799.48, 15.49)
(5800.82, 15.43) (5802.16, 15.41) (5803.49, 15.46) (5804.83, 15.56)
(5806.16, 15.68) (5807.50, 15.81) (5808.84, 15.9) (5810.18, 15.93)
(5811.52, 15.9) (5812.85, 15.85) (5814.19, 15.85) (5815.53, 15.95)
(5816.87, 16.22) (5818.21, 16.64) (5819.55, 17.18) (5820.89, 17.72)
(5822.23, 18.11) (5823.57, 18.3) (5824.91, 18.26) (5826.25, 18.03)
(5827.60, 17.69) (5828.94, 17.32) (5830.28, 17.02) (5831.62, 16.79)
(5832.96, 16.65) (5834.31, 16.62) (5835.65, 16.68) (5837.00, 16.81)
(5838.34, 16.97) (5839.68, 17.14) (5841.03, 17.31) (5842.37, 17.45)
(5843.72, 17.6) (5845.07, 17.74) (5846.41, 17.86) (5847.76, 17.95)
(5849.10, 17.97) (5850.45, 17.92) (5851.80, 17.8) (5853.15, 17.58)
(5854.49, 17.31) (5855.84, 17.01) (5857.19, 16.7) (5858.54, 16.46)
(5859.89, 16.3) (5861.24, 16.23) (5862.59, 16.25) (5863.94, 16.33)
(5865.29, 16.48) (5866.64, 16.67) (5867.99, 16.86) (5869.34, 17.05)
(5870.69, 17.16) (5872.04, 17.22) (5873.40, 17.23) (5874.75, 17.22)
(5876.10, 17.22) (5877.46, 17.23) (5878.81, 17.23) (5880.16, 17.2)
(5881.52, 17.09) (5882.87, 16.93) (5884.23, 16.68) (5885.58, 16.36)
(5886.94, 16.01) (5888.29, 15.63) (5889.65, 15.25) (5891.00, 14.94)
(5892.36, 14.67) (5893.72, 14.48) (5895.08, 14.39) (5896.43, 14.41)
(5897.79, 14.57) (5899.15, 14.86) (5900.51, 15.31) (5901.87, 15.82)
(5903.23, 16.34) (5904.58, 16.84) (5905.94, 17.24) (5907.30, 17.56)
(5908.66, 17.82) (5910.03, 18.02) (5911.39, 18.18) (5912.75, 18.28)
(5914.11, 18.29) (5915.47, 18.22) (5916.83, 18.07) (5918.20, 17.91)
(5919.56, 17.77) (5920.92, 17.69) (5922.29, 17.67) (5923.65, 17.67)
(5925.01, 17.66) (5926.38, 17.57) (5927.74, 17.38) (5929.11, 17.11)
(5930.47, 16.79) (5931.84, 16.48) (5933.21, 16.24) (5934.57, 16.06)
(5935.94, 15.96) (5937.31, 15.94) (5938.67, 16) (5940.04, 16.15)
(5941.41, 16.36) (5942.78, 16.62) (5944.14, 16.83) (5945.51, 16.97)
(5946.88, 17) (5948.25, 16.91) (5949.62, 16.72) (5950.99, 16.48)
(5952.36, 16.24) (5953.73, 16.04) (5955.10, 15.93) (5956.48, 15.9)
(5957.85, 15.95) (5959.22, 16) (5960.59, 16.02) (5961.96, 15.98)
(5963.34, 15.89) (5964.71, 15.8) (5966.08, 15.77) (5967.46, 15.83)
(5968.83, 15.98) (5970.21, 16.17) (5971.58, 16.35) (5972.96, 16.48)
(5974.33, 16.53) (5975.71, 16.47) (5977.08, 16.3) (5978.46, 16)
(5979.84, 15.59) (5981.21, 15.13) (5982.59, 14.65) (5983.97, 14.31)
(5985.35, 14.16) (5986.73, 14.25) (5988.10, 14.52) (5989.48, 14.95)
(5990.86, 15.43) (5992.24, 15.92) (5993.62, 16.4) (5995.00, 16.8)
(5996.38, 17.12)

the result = 1.10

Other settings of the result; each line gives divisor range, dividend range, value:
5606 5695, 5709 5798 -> 1.04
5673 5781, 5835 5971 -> 1.07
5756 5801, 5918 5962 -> 1.12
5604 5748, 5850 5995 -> 1.10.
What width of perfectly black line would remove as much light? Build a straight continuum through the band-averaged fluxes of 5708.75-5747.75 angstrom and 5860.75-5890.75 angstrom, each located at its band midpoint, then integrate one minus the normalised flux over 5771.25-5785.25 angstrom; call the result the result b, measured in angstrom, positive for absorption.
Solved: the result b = 1.5 angstrom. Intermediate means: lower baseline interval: 16.5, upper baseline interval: 16.7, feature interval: 14.8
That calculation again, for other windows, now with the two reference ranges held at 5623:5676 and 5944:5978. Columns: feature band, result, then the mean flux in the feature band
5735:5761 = -1.5 angstrom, 17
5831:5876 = -2.5 angstrom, 17.1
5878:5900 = 0.7 angstrom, 15.7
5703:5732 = -0.8 angstrom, 16.5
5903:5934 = -2.5 angstrom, 17.5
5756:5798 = 1.0 angstrom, 15.7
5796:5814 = 0.5 angstrom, 15.7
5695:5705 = -0.1 angstrom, 16.2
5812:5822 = -0.3 angstrom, 16.6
